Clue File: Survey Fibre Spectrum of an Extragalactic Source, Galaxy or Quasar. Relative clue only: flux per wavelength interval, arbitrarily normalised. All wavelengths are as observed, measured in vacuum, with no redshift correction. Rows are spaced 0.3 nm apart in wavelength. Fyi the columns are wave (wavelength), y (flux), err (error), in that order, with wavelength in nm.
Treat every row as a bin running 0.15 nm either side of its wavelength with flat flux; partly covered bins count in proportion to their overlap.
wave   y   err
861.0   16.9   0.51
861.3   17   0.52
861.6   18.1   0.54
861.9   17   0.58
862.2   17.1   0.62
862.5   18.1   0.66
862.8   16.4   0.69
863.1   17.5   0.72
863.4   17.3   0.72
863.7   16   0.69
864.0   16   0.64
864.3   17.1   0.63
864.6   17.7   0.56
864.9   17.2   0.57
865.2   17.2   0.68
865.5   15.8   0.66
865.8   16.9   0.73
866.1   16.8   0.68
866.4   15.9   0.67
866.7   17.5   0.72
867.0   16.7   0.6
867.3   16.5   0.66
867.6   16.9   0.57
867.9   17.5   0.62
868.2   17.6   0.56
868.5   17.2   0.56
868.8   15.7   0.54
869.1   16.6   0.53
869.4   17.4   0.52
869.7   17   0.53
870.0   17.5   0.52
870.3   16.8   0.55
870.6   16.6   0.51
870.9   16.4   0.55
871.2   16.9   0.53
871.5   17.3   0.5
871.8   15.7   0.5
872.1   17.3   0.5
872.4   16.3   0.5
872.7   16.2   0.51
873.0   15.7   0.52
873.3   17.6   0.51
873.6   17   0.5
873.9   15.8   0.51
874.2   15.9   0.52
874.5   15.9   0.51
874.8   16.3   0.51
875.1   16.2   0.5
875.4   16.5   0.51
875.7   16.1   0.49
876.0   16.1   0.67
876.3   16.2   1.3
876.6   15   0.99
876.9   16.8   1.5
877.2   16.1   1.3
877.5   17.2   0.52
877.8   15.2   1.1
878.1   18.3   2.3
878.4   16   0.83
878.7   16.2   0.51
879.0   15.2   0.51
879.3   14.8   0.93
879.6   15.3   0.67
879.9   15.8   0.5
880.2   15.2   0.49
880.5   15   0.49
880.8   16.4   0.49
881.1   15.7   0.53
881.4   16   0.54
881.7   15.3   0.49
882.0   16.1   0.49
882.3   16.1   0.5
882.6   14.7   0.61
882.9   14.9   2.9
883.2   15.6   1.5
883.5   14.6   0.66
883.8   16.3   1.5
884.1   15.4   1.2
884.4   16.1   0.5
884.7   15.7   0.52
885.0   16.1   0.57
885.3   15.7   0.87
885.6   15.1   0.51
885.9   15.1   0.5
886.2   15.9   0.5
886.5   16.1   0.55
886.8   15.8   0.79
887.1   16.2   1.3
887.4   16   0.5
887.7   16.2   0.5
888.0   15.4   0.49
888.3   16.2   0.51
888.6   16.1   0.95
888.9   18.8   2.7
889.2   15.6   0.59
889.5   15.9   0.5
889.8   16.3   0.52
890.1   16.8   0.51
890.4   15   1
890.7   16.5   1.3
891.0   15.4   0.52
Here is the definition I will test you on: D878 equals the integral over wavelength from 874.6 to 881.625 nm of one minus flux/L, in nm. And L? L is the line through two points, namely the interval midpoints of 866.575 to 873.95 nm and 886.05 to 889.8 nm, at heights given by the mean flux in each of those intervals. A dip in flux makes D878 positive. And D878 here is 0.24 nm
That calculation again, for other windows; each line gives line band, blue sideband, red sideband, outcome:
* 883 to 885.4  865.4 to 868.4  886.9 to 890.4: 0.10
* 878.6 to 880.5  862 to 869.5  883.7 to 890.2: 0.11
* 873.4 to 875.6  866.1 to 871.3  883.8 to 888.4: 0.03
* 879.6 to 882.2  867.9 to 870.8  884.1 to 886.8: 0.06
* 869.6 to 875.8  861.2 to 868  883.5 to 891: 0.03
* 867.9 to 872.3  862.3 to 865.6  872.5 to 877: -0.09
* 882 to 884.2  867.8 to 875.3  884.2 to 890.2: 0.11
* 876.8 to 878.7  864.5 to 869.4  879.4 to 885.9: -0.07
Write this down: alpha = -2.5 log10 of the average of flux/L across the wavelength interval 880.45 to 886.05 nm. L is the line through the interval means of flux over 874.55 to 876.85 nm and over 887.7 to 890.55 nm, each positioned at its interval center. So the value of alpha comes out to 0.04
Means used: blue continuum 16.1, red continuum 16.2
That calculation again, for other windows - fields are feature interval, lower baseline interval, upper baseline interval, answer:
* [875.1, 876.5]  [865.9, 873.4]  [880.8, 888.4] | 0.011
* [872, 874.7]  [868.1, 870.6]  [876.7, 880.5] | 0.008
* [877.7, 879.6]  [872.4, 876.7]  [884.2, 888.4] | 0.010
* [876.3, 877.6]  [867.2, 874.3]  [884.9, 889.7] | 0.015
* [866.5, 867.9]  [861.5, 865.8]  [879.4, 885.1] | -0.012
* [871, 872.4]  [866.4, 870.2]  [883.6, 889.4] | 0.003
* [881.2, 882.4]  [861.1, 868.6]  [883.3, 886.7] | 0.000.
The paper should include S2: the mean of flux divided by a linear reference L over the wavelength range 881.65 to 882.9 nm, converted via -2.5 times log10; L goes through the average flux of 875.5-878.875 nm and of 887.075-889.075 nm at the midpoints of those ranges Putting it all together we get 0.06 mag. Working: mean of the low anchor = 16.3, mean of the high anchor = 16.4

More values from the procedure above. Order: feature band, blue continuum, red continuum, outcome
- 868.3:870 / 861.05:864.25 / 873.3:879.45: -0.02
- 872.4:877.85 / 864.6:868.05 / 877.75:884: -0.01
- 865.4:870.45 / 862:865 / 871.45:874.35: -0.01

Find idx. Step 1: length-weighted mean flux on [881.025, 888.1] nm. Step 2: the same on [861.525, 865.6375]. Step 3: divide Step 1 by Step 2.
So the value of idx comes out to 0.9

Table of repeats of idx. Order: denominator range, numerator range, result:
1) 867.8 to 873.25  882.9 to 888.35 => 0.94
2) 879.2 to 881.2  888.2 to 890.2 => 1.07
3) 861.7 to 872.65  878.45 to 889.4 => 0.93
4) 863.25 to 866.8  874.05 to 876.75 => 0.96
